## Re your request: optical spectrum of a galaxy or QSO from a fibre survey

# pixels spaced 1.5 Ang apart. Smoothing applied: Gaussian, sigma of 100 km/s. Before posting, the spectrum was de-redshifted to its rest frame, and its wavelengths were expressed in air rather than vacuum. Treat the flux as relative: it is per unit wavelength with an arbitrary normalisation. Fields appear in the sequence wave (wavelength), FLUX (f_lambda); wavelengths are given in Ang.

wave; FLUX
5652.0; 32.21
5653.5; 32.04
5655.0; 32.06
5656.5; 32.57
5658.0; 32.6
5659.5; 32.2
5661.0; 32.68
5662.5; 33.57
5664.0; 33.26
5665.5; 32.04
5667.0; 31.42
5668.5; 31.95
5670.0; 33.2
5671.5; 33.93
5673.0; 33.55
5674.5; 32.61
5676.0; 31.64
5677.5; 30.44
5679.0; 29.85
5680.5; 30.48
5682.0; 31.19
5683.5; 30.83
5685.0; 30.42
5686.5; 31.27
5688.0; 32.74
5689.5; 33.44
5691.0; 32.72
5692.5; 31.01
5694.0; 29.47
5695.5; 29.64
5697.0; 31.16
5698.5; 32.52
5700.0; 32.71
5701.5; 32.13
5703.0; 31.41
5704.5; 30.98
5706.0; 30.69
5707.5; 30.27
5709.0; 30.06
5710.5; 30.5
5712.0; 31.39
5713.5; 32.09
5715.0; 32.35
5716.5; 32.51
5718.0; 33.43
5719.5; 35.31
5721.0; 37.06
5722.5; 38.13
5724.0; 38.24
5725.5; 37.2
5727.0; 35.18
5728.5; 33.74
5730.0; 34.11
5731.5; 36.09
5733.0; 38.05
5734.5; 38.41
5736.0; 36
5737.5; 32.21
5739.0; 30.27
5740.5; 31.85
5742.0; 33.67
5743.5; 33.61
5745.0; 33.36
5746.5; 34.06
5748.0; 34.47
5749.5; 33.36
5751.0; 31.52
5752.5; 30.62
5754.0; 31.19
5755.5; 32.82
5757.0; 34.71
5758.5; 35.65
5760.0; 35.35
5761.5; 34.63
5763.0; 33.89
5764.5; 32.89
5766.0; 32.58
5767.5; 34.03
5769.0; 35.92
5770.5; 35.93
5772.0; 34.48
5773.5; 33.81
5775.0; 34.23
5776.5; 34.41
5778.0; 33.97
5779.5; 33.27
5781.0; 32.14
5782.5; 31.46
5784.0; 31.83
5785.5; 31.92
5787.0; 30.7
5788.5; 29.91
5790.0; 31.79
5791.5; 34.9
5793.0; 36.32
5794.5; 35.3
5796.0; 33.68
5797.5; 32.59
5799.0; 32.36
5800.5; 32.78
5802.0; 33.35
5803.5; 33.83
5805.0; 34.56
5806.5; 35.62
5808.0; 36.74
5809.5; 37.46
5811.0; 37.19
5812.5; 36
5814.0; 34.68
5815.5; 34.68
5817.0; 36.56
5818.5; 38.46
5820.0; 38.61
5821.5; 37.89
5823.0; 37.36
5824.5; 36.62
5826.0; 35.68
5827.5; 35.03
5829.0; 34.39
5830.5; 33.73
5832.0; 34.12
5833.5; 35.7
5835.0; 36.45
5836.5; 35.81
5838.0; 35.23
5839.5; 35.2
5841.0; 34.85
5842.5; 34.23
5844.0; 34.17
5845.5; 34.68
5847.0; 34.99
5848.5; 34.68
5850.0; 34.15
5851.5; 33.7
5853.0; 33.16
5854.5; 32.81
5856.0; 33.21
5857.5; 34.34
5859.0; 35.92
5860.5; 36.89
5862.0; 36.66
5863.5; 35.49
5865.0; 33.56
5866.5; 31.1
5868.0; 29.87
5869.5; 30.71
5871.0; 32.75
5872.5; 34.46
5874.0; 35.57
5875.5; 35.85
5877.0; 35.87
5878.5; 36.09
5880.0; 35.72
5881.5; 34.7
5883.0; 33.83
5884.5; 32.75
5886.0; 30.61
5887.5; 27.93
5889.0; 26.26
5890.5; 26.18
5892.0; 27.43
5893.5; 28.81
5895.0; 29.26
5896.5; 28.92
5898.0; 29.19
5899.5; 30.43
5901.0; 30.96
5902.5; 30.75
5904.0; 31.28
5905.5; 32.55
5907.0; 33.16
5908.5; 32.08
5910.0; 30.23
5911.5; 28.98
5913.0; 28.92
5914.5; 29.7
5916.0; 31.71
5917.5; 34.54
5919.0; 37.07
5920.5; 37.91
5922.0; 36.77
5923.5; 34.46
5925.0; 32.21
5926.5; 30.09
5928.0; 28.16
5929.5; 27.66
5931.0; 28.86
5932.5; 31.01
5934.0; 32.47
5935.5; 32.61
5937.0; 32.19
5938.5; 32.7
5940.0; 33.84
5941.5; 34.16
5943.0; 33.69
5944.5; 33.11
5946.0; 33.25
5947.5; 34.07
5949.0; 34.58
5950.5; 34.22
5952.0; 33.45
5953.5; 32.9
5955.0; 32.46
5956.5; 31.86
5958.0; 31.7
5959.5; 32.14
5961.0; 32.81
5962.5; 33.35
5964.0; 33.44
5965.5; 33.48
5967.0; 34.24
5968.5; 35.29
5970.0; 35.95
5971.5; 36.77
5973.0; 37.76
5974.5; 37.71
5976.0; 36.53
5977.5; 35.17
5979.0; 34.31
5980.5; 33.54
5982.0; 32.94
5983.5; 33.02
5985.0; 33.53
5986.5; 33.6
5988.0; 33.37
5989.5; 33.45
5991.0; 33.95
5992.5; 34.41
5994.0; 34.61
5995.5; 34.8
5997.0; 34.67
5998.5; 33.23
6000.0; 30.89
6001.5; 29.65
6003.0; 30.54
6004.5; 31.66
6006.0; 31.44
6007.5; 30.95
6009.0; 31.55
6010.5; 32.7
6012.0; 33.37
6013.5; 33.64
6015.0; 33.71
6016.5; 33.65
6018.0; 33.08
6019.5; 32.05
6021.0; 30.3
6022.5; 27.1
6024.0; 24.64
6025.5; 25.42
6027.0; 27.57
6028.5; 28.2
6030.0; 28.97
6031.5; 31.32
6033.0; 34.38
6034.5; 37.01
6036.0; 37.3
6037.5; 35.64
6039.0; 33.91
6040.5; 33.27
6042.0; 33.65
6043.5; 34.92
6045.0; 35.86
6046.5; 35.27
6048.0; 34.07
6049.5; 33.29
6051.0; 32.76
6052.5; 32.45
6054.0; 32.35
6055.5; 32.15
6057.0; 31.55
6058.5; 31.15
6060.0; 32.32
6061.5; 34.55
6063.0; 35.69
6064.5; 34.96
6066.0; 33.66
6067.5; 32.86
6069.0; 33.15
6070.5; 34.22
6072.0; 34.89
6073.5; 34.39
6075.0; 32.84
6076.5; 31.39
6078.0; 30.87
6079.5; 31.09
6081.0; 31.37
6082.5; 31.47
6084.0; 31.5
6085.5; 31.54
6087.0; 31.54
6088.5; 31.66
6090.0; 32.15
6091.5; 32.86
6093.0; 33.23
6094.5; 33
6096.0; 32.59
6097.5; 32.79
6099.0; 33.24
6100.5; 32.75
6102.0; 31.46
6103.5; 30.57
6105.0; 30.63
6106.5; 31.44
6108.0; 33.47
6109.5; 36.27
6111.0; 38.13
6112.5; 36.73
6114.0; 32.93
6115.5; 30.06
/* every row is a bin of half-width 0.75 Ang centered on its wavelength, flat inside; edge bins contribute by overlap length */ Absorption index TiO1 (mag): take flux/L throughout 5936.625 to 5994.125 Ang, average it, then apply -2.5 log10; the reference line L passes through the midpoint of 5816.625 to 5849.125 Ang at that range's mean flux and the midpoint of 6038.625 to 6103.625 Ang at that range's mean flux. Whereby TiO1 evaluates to 0.01 mag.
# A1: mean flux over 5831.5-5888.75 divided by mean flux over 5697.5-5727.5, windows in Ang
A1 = 1.0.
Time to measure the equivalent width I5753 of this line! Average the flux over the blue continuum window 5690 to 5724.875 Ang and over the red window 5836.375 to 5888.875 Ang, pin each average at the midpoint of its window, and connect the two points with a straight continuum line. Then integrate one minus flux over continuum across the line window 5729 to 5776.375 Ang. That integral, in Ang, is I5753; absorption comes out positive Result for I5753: -1.61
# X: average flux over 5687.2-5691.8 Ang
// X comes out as 32.9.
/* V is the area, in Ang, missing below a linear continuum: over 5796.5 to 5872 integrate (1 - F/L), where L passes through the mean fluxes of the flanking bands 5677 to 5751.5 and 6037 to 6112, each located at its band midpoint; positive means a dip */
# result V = -4.3 Ang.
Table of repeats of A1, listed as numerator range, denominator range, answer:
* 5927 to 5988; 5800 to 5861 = 0.95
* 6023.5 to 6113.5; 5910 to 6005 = 0.99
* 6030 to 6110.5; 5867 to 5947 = 1.04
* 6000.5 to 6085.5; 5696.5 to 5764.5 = 0.97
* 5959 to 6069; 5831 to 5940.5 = 1.01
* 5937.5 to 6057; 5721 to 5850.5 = 0.96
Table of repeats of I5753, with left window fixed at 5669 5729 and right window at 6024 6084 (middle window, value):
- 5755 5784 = -1.31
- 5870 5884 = -0.98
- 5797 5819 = -1.75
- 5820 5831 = -1.19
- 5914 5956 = -0.28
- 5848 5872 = -0.82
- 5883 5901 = 1.89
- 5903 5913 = 0.44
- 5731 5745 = -0.82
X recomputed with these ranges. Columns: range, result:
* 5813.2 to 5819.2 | 36.1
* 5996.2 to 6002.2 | 32.2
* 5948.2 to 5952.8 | 34.1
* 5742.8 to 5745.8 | 33.5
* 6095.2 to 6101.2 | 32.8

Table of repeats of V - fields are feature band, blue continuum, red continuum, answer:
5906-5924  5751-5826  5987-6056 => 0.2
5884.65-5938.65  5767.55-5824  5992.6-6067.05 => 4.1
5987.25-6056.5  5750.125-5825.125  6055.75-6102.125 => 1.1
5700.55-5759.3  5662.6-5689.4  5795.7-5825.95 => -0.3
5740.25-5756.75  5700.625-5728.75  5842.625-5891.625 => 0.2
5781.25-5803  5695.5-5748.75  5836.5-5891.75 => 0.5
